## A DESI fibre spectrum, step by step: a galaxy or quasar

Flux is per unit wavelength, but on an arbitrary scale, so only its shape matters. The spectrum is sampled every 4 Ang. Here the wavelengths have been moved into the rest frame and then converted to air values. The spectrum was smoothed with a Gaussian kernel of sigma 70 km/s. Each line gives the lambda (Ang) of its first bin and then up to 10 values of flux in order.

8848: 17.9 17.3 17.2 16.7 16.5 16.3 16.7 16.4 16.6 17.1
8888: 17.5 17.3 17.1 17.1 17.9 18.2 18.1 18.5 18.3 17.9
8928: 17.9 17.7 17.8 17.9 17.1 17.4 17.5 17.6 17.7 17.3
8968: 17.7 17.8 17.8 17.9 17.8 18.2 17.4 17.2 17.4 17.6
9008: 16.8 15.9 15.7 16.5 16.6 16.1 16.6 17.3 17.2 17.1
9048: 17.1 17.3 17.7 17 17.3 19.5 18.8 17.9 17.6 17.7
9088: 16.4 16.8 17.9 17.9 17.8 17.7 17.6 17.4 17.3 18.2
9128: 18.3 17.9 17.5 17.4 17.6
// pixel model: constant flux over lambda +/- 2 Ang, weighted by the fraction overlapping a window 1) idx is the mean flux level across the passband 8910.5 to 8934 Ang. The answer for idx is 18.1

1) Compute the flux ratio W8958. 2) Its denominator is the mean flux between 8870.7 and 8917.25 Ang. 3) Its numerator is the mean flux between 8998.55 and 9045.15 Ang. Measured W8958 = 0.96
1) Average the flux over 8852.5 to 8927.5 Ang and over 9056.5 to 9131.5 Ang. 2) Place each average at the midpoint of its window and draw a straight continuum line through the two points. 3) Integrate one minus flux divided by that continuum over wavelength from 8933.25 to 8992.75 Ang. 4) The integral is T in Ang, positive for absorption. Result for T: -0.7 Ang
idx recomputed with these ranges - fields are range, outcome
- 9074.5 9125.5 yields 17.5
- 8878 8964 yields 17.6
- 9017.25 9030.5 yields 16.4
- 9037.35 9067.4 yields 17.3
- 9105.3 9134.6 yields 17.8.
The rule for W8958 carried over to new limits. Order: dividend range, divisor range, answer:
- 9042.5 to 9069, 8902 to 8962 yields 0.98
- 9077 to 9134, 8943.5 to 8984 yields 1.00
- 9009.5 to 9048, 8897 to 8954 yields 0.93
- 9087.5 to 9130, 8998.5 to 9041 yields 1.06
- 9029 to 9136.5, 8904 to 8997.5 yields 0.99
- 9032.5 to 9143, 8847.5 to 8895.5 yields 1.04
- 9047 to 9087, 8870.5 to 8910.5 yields 1.03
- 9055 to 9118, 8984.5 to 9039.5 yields 1.05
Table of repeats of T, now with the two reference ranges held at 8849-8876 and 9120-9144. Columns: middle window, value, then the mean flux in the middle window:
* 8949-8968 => -0.4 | 17.5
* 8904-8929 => -1.7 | 18.1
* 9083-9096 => 0.4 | 17.1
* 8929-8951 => -0.7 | 17.6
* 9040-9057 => 0.2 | 17.3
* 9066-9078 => -0.8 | 18.7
